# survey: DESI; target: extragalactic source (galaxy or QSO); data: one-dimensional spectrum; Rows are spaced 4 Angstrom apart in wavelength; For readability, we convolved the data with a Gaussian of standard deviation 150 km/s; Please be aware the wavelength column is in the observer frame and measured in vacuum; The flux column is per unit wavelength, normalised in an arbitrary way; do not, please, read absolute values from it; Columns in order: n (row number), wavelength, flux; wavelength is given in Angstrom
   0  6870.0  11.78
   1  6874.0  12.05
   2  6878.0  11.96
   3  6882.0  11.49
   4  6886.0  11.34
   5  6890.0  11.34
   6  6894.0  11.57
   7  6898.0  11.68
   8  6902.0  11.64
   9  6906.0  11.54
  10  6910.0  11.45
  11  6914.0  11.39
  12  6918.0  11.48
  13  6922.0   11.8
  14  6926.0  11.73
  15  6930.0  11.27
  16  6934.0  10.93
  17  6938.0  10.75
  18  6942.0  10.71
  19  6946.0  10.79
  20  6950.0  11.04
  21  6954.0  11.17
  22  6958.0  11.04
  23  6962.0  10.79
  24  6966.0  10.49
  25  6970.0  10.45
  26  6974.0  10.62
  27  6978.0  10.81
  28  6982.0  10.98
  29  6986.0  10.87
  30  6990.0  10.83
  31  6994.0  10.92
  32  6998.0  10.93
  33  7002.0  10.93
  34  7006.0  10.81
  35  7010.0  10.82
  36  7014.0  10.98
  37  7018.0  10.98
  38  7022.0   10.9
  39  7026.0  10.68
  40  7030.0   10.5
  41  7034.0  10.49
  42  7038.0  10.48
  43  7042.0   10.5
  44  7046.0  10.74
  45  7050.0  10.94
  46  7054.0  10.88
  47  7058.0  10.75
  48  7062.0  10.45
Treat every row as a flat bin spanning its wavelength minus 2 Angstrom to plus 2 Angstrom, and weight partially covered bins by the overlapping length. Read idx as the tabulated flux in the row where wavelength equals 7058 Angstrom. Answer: 10.75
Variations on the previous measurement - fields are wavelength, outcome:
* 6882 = 11.49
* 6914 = 11.39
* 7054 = 10.88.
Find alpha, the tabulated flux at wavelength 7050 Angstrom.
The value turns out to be 10.94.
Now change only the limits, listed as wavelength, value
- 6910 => 11.45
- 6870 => 11.78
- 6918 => 11.48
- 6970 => 10.45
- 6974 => 10.62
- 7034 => 10.49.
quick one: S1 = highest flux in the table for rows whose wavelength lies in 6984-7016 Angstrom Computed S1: 10.98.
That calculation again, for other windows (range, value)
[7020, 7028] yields 10.9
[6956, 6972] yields 11.04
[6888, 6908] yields 11.68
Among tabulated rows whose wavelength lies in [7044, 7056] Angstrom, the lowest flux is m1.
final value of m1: 10.74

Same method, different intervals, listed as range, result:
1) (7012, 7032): 10.5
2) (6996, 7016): 10.81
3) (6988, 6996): 10.83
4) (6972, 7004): 10.62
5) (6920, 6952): 10.71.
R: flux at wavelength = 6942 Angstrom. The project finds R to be 10.71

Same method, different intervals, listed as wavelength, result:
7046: 10.74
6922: 11.8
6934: 10.93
